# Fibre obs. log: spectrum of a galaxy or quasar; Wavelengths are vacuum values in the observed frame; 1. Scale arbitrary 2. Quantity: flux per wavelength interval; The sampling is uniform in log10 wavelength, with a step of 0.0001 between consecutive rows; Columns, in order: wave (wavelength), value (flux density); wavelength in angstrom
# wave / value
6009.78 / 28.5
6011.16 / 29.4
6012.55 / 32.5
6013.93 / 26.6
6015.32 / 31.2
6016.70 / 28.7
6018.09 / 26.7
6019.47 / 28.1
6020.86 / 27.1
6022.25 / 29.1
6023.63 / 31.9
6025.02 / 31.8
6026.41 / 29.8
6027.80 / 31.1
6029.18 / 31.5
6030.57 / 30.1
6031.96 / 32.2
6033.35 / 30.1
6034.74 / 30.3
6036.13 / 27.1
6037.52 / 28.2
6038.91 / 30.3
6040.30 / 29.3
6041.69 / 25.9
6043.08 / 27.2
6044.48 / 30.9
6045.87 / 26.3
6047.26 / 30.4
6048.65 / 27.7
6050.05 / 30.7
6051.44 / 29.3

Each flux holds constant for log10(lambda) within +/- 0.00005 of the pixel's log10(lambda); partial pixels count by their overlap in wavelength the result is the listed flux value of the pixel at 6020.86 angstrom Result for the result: 27.1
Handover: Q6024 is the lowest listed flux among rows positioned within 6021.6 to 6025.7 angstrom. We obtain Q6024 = 29.1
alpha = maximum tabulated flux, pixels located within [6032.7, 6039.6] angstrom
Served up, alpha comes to 30.3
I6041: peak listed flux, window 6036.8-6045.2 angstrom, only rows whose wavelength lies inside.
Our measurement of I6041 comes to 30.9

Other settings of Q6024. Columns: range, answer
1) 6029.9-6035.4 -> 30.1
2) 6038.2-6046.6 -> 25.9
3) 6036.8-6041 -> 28.2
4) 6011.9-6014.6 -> 26.6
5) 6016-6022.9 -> 26.7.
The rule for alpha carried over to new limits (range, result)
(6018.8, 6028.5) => 31.9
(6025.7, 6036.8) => 32.2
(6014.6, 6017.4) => 31.2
